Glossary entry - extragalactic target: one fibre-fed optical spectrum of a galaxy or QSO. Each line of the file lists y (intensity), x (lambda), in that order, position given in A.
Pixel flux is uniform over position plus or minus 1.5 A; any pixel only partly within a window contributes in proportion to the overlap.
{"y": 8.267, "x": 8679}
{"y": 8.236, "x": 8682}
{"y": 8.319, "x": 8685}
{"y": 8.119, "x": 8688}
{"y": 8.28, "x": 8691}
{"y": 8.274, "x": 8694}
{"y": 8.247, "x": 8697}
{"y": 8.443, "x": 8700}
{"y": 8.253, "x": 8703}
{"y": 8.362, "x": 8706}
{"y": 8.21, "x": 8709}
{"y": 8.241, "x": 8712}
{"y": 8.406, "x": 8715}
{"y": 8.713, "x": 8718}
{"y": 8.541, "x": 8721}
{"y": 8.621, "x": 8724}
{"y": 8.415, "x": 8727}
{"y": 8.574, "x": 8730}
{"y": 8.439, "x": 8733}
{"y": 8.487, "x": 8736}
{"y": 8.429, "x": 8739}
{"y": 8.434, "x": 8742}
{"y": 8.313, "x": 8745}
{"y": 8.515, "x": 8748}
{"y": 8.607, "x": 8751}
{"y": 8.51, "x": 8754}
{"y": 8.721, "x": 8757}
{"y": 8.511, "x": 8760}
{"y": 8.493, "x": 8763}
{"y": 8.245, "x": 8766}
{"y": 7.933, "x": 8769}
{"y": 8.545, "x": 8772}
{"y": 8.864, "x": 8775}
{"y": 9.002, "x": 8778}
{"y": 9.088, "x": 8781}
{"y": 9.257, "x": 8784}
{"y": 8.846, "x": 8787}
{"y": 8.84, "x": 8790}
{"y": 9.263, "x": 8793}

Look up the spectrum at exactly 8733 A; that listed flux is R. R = 8.439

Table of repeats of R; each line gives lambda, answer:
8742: 8.434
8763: 8.493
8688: 8.119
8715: 8.406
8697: 8.247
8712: 8.241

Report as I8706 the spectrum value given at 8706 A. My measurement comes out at 8.362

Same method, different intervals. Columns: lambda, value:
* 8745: 8.313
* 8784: 9.257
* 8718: 8.713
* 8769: 7.933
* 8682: 8.236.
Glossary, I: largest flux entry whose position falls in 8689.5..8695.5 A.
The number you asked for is 8.28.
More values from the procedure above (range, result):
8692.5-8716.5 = 8.443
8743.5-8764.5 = 8.721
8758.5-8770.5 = 8.511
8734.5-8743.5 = 8.487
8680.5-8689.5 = 8.319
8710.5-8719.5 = 8.713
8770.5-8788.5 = 9.257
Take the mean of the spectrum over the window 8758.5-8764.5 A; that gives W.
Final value 8.5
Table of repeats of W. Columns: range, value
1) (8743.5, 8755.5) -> 8.49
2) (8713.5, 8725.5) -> 8.57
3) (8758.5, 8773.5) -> 8.35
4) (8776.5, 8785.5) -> 9.12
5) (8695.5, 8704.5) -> 8.31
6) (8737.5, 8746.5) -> 8.39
